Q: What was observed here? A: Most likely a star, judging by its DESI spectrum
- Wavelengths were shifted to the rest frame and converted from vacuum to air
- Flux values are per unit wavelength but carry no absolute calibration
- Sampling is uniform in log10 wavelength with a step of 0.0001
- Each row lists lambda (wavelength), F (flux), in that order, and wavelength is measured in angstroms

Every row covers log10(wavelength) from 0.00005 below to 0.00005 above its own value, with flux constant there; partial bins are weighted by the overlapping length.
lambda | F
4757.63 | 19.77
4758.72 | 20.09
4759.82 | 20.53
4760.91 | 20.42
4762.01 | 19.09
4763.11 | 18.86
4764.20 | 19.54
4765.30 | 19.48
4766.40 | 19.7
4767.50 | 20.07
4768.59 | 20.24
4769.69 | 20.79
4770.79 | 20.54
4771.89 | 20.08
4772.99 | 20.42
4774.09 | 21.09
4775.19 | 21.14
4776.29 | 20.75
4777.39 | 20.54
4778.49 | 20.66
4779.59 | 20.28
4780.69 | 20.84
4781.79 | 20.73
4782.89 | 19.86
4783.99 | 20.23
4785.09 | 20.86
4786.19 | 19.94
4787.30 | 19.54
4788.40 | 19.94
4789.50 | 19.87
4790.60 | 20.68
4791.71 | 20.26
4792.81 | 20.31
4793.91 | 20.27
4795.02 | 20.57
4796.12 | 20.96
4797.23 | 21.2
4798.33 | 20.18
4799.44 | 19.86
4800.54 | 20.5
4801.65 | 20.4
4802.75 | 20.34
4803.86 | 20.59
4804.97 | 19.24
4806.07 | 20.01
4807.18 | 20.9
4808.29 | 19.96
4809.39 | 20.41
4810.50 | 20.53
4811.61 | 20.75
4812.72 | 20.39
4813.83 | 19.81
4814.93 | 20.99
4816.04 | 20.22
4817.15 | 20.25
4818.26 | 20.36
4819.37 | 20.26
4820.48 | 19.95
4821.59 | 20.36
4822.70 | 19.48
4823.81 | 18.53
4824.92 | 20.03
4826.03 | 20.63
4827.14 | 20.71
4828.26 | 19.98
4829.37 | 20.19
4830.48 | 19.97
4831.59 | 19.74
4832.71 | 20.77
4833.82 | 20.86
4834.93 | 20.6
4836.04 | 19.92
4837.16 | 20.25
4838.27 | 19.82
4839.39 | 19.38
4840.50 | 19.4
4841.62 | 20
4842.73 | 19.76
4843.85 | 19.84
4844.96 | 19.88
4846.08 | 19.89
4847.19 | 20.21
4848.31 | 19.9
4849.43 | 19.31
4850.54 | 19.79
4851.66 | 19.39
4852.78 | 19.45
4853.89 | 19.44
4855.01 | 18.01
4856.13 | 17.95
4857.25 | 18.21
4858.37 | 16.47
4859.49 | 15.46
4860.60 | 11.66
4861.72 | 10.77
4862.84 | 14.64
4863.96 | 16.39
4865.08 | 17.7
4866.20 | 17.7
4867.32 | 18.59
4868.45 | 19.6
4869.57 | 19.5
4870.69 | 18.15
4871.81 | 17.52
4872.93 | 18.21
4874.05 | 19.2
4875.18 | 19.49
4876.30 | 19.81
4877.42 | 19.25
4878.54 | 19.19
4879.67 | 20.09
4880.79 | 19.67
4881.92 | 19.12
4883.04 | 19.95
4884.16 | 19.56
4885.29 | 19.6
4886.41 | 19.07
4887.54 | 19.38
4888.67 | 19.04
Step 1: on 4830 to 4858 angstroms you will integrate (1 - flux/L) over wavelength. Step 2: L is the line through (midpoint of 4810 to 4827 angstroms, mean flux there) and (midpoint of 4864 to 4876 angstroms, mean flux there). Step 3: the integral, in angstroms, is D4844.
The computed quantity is -0.4 angstroms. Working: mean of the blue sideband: 20.2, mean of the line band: 19.6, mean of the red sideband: 18.5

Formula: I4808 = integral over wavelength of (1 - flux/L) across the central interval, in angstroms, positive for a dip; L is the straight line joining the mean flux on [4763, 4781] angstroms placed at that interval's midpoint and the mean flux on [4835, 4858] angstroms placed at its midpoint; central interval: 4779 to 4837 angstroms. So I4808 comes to -1.03 angstroms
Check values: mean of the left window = 20.3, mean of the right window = 19.5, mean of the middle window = 20.3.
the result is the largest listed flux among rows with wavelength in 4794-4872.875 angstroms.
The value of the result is 21.2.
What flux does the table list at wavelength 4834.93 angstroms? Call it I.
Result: 20.6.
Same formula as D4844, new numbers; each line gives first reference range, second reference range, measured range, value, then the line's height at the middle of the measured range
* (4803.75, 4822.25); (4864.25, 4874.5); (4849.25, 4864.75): 1.6 angstroms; 18.8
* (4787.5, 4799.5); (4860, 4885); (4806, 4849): -1.7 angstroms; 19.4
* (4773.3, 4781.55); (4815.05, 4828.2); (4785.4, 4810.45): 0.2 angstroms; 20.4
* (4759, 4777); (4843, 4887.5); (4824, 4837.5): -0.9 angstroms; 19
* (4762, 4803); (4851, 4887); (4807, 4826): -0.7 angstroms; 19.4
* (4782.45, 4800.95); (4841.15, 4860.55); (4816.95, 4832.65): -0.5 angstroms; 19.5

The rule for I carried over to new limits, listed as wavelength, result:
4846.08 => 19.89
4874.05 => 19.2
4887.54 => 19.38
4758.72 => 20.09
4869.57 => 19.5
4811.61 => 20.75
